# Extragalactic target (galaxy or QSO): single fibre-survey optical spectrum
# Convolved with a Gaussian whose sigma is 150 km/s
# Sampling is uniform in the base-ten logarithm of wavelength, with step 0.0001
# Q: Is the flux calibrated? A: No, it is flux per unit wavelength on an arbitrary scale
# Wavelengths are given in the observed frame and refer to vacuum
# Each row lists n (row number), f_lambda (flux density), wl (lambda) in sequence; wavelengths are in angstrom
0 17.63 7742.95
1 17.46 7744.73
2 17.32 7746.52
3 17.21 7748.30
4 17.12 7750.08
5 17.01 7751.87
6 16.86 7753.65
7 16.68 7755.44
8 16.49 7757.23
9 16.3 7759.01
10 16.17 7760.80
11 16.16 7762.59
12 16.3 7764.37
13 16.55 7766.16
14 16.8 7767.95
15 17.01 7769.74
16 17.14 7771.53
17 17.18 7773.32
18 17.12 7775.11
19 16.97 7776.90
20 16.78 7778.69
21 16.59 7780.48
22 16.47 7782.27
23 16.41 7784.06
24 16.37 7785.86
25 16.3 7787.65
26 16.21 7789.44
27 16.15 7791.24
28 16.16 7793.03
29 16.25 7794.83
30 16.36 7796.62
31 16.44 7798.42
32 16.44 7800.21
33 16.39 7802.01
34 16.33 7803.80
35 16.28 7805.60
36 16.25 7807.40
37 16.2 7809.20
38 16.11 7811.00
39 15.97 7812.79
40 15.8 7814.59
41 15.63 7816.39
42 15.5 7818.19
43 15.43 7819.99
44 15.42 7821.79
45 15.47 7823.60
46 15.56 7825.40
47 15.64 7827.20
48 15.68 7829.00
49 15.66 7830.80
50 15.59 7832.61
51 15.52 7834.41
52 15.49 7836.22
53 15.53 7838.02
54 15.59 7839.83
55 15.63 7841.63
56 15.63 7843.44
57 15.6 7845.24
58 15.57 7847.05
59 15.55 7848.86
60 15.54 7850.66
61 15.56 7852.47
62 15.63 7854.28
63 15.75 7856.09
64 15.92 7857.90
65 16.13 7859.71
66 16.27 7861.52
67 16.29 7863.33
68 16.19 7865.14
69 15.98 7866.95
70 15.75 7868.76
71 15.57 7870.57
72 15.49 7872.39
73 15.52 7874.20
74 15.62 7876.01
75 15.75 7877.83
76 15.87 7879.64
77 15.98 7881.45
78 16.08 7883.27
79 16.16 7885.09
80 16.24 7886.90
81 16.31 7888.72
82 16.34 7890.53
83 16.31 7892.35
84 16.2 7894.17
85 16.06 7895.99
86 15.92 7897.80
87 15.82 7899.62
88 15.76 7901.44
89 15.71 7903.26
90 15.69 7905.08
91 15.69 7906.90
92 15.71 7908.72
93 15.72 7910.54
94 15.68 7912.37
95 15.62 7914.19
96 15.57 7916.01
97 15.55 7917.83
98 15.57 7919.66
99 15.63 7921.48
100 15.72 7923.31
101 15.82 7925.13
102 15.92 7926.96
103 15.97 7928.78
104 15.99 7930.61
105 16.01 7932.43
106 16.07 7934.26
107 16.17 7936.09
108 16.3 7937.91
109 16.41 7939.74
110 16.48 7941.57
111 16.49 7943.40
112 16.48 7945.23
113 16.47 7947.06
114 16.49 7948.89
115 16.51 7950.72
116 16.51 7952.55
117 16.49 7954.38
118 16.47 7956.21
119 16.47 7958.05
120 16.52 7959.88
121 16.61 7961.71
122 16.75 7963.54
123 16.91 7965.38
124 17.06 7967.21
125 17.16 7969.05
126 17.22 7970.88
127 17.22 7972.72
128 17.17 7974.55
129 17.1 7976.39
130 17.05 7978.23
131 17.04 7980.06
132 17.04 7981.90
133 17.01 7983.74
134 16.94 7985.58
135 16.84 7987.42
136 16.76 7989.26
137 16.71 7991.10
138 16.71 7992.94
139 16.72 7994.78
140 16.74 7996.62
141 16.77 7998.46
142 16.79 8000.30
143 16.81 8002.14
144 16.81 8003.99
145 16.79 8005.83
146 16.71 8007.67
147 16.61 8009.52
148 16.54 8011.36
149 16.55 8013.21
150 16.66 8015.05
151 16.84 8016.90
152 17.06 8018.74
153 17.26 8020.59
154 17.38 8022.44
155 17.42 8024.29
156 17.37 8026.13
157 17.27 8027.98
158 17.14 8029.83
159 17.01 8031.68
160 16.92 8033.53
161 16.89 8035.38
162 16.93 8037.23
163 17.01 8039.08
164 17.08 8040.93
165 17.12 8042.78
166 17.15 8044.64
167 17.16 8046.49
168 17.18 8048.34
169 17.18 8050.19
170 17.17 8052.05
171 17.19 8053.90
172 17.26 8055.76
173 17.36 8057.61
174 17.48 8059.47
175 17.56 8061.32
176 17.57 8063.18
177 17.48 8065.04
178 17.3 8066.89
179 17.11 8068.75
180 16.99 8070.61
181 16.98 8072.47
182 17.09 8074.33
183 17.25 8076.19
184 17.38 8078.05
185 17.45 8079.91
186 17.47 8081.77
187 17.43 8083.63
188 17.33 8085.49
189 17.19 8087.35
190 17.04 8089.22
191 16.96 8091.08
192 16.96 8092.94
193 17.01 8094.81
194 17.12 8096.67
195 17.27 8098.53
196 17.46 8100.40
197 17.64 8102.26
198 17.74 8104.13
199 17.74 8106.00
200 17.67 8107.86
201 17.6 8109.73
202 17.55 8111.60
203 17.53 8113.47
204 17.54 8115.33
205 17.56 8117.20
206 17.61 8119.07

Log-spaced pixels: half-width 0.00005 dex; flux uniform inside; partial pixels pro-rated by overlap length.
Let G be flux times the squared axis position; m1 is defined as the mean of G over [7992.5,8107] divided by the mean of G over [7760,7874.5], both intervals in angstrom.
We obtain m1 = 1.13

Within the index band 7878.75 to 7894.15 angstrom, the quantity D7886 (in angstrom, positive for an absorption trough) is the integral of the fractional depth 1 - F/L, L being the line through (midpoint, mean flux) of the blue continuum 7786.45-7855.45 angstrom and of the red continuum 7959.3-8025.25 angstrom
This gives 0.08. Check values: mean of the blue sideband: 15.8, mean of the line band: 16.2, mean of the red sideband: 16.9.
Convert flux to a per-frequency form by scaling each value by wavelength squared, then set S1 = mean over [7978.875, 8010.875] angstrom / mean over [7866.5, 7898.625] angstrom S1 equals 1.08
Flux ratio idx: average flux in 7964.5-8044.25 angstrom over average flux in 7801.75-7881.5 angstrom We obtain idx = 1.1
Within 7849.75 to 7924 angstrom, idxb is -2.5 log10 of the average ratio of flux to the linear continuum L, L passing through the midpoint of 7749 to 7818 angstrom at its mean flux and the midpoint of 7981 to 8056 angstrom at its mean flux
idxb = 0.06 mag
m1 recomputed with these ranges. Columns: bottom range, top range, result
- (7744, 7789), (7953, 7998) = 1.06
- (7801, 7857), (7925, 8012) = 1.10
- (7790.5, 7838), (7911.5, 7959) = 1.04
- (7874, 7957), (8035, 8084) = 1.11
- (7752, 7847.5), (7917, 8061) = 1.09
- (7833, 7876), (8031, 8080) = 1.15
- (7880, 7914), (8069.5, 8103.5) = 1.13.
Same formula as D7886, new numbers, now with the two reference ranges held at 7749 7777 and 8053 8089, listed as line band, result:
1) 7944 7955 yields 0.38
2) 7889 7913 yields 1.53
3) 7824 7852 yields 2.14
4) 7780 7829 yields 2.17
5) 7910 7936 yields 1.90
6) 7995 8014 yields 0.51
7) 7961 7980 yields 0.10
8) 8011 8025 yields 0.19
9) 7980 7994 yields 0.23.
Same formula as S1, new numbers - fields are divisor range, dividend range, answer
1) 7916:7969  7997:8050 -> 1.06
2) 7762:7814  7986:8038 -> 1.09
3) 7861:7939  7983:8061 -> 1.10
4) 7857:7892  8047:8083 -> 1.13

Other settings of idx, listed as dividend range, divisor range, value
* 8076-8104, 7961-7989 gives 1.02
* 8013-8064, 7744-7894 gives 1.06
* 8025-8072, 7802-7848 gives 1.09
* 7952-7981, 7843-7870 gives 1.07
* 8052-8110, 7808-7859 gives 1.11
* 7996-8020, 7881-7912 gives 1.05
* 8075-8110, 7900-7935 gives 1.10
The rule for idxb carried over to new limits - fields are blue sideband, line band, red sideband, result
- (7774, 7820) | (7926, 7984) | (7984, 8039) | 0.01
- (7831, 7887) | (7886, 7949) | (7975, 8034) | 0.02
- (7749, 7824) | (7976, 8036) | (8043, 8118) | 0.01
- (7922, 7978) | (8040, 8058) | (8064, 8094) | -0.01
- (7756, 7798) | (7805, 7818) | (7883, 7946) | 0.03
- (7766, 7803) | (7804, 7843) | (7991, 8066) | 0.06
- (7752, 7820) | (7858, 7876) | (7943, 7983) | 0.05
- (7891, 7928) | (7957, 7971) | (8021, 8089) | -0.03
